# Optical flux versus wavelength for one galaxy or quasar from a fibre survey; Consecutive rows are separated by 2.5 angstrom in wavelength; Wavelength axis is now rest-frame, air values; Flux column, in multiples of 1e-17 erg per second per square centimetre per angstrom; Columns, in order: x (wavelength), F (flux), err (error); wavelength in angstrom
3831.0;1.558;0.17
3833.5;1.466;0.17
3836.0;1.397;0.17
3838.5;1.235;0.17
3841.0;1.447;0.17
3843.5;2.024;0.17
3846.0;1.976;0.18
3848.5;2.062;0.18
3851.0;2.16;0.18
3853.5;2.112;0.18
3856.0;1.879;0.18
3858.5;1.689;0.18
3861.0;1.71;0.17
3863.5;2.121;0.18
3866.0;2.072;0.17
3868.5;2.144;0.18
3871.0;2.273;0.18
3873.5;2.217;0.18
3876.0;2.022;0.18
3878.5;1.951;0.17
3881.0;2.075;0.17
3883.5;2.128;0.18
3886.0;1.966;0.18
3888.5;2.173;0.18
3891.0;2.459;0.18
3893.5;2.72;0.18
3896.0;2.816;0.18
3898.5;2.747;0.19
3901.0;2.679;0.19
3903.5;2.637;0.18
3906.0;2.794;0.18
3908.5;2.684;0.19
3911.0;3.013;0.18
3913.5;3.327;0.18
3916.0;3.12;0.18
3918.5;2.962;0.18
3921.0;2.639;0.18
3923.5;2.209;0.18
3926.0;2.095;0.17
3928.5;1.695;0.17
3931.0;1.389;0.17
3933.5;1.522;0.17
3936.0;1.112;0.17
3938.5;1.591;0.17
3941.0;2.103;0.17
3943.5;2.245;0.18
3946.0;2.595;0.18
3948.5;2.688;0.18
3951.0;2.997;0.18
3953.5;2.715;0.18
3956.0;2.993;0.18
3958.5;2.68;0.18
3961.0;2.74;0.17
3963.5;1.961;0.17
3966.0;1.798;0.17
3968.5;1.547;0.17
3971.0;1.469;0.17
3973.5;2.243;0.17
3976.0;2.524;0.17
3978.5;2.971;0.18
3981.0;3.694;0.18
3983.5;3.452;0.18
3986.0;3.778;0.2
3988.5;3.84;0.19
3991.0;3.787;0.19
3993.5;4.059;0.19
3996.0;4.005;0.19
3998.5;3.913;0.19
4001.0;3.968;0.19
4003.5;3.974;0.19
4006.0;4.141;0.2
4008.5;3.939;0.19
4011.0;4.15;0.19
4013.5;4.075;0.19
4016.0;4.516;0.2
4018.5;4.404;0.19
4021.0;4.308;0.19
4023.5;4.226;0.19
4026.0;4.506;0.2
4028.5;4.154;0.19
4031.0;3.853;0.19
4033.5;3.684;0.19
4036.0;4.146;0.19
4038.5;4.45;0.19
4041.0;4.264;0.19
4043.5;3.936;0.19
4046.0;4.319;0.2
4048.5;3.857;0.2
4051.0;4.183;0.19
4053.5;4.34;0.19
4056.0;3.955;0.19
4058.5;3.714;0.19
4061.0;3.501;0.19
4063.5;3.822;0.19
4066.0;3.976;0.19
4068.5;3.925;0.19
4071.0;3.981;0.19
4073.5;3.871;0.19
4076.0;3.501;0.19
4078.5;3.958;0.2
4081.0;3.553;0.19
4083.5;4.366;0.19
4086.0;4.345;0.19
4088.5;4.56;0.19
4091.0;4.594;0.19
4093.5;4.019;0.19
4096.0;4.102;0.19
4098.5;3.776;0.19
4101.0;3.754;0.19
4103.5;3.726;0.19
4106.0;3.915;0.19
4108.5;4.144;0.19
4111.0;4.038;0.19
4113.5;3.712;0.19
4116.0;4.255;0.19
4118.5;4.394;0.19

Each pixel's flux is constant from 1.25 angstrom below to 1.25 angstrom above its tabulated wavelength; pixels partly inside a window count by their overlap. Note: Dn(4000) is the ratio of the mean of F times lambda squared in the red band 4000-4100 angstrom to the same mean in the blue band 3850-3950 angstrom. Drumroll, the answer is 1.94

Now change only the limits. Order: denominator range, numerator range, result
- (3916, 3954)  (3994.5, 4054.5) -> 1.97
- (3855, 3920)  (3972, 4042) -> 1.72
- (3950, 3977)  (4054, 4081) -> 1.73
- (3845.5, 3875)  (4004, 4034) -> 2.22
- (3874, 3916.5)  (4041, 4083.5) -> 1.68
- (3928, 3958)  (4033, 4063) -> 1.96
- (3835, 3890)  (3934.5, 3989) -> 1.35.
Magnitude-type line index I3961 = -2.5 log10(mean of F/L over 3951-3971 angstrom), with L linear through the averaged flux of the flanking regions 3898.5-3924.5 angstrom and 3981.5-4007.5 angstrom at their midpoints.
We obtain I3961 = 0.42 mag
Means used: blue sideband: 2.81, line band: 2.33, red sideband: 3.89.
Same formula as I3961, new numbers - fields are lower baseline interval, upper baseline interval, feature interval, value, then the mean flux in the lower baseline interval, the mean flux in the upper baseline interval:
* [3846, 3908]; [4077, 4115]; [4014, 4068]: -0.15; 2.23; 4.04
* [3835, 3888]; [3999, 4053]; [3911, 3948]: 0.26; 1.94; 4.14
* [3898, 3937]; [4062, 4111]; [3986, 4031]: -0.25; 2.42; 3.99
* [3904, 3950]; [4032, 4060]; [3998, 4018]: -0.17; 2.33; 4.07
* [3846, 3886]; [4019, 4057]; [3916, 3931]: 0.18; 2.04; 4.15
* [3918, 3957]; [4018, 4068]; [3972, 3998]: -0.12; 2.2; 4.07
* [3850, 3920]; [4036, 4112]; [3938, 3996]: 0.13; 2.38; 4.02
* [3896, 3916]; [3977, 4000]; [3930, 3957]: 0.44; 2.86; 3.71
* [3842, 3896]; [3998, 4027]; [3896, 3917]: -0.09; 2.11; 4.18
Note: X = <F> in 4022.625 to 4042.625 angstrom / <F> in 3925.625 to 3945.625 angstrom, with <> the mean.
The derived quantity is 2.39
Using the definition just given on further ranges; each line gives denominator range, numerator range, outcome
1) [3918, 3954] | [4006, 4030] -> 1.98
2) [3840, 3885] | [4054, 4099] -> 1.99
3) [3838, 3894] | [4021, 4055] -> 2.05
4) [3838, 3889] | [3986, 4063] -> 2.05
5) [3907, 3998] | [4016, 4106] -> 1.54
